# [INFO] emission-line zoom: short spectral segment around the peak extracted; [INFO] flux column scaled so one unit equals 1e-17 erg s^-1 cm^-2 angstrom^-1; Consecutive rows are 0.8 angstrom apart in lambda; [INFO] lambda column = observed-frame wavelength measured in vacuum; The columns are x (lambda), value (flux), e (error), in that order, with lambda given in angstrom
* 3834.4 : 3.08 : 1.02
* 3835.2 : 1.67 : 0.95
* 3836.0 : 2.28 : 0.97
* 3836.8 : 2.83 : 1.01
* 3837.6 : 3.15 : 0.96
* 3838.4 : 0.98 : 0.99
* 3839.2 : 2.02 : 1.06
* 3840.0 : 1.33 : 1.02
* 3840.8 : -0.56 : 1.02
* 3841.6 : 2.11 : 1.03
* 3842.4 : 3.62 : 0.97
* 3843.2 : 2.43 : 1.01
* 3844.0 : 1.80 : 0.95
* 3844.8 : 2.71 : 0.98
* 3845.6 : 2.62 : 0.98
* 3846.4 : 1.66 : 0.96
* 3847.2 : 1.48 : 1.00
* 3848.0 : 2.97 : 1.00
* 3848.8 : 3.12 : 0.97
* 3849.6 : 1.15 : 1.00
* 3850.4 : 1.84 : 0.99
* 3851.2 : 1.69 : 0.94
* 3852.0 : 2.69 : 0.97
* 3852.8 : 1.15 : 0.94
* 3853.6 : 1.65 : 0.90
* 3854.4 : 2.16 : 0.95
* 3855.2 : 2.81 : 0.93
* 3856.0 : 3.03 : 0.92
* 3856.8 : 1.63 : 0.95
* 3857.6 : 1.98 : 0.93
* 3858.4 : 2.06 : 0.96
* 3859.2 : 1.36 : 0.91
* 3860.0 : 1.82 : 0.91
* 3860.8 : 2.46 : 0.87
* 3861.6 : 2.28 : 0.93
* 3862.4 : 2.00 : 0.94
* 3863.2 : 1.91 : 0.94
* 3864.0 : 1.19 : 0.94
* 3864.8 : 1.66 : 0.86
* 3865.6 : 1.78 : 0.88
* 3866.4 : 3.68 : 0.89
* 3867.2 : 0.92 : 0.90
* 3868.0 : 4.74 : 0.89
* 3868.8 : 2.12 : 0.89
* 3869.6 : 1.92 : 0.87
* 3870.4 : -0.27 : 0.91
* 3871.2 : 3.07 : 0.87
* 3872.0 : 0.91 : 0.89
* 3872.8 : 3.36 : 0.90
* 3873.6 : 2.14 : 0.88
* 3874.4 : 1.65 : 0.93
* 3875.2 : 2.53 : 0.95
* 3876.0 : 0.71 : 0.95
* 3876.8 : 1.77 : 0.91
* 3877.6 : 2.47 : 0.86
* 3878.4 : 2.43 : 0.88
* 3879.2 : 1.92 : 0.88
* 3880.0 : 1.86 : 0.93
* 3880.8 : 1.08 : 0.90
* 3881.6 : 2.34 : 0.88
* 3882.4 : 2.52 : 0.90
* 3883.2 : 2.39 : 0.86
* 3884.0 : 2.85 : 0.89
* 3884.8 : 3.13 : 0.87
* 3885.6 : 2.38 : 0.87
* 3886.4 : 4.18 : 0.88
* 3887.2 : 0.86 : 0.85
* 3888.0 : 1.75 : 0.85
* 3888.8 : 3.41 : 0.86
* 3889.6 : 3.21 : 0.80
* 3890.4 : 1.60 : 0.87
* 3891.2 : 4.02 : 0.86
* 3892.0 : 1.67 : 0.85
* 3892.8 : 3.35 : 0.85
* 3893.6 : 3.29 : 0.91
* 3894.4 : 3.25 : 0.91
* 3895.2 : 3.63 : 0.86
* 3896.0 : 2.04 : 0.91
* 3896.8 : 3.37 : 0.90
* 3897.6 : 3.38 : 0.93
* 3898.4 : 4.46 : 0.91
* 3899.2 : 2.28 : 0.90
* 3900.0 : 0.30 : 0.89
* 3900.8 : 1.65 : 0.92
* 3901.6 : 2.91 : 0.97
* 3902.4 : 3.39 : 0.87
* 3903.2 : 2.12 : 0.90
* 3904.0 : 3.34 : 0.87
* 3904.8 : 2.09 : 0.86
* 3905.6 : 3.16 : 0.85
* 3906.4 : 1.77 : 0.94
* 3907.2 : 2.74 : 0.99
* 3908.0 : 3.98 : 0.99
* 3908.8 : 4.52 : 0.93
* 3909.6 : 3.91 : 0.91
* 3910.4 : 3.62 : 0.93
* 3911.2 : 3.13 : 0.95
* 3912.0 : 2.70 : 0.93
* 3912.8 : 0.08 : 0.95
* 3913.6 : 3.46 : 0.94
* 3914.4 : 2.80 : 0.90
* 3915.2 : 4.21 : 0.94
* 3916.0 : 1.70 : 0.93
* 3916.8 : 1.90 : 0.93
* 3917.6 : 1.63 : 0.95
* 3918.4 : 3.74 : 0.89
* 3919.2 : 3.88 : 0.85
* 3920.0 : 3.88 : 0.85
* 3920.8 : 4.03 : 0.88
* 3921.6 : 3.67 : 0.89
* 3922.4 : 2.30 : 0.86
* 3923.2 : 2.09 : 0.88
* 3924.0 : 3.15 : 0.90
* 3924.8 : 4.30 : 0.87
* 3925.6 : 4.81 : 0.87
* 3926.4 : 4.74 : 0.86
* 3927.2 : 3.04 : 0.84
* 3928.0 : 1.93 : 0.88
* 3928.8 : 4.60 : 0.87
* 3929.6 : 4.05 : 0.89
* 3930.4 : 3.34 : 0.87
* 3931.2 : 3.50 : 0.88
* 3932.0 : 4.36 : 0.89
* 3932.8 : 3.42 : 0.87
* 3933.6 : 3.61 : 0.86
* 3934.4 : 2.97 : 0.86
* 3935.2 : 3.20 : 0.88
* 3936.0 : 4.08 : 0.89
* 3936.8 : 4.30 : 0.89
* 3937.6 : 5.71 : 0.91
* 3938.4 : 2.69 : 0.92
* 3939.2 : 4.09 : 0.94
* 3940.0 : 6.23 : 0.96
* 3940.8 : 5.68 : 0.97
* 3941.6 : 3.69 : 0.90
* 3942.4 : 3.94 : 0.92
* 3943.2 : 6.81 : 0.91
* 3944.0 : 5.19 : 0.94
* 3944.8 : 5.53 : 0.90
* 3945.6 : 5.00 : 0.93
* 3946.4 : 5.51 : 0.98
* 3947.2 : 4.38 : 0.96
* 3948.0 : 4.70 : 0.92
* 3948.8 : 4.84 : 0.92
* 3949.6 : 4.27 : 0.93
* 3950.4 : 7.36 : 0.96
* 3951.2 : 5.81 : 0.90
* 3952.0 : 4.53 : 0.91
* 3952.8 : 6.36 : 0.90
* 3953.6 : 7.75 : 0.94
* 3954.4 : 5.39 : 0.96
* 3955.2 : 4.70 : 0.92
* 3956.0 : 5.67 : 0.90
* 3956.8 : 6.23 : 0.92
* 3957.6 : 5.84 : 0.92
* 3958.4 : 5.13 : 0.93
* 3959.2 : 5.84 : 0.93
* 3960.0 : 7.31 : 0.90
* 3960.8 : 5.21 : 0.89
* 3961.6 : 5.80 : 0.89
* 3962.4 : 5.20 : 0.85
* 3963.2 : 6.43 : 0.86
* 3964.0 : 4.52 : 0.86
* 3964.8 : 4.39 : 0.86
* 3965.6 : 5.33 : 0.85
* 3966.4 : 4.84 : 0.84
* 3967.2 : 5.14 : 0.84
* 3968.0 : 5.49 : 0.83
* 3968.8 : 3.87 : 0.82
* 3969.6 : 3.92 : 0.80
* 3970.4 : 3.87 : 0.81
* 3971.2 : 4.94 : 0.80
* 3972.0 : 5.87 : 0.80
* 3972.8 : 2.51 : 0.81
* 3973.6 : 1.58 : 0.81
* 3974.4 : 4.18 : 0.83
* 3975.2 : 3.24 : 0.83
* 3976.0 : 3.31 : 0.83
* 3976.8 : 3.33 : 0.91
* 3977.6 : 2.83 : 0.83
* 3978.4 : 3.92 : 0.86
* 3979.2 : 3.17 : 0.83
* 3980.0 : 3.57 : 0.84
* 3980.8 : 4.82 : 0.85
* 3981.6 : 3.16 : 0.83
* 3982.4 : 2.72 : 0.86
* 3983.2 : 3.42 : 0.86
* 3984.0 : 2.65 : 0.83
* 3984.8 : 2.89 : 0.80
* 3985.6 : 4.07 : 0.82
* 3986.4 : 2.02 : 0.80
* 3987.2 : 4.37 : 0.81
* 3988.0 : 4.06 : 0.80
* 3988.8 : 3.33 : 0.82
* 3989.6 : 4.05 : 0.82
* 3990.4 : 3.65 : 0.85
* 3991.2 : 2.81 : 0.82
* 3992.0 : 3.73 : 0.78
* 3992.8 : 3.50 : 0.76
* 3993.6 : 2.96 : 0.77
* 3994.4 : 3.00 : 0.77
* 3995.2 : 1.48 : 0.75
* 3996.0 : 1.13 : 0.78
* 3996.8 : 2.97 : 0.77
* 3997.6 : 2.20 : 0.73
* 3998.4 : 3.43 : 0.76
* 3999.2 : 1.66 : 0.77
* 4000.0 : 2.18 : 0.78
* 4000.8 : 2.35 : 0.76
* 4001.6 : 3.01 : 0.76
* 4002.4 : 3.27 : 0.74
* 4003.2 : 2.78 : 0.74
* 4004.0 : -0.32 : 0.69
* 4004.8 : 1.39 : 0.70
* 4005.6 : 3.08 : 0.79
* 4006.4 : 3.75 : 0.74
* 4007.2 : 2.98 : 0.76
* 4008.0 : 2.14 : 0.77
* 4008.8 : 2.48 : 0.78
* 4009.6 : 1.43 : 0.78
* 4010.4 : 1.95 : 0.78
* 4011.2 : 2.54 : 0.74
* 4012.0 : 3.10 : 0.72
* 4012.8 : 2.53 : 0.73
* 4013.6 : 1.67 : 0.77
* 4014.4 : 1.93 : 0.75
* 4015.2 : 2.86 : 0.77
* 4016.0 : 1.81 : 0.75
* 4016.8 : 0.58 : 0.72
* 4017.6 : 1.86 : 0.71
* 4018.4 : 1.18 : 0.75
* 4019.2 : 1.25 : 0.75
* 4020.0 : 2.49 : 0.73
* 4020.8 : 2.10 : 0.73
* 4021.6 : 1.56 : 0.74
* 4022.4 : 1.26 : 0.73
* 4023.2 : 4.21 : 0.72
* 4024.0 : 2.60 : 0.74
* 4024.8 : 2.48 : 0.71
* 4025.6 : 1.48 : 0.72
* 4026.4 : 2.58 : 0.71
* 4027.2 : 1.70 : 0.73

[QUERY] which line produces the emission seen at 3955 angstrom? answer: C IV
